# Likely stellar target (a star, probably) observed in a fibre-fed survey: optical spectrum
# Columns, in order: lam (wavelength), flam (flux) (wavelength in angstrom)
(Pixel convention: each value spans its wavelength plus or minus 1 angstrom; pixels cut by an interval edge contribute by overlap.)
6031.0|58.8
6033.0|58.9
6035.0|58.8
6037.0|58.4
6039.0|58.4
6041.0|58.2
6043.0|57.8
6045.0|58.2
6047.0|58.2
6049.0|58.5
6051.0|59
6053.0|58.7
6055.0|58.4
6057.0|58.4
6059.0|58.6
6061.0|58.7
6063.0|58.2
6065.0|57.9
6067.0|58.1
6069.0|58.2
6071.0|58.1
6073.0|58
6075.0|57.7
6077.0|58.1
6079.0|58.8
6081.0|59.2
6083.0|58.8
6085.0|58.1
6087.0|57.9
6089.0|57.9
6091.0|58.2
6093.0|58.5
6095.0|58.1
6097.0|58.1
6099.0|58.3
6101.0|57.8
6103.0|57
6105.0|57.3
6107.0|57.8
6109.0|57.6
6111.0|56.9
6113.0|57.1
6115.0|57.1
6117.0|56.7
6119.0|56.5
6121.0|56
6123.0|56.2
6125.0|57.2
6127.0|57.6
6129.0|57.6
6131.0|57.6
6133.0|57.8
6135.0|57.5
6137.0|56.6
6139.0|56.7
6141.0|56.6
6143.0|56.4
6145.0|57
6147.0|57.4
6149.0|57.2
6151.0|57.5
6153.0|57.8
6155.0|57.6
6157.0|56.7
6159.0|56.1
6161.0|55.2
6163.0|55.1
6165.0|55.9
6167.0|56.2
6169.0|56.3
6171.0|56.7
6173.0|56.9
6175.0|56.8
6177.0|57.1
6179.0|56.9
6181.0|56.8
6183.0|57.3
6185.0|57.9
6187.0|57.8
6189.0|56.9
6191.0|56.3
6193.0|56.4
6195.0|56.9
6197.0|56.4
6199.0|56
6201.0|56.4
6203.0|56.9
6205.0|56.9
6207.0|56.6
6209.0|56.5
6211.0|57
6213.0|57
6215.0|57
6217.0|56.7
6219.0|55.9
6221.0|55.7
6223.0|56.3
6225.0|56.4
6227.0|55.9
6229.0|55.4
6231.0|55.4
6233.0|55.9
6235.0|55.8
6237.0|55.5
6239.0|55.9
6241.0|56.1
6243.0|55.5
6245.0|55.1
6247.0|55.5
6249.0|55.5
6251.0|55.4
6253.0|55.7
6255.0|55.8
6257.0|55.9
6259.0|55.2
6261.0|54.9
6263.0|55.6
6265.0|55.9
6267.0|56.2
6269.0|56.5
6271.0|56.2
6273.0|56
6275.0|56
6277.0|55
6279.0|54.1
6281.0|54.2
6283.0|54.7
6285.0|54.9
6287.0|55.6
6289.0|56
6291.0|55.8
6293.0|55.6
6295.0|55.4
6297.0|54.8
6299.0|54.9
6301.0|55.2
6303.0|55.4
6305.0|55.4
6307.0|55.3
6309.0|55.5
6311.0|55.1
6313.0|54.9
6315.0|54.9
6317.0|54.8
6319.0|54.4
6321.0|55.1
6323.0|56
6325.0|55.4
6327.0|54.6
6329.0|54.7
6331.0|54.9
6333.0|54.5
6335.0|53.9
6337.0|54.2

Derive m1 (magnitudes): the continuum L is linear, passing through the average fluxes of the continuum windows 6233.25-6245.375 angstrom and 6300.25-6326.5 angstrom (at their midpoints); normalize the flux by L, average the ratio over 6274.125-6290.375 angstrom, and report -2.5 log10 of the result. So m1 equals 0.01 mag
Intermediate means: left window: 55.7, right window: 55.2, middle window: 55.1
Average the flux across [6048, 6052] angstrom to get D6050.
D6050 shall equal 58.8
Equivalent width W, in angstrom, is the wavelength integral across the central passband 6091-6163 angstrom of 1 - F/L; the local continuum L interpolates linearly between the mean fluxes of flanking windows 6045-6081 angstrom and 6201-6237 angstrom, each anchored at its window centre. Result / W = 0.4 angstrom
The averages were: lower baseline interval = 58.4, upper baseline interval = 56.3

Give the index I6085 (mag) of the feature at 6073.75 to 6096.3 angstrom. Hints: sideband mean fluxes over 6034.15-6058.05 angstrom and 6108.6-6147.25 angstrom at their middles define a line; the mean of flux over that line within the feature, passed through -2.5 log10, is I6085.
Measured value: -0.01 mag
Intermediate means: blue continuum 58.4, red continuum 57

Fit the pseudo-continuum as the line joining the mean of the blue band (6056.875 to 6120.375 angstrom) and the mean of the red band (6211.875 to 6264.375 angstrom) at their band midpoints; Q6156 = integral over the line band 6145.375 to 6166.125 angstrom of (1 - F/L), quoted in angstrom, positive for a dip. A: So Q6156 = 0.11 angstrom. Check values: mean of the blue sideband 57.9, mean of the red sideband 55.8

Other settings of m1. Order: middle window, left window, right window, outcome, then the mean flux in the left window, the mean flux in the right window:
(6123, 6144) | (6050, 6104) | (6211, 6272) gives 0.01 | 58.3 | 55.9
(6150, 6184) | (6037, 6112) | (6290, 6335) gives 0.01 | 58.2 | 55.1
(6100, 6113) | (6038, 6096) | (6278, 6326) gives 0.01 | 58.3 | 55.1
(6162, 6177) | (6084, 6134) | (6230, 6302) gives 0.01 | 57.5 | 55.5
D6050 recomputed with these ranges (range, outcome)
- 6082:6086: 58.5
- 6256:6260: 55.5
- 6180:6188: 57.5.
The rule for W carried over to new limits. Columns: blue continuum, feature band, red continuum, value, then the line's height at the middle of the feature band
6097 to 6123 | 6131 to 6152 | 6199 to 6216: -0.02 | 57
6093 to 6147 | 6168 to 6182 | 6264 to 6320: -0.04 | 56.6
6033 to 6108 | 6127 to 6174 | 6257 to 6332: 0.30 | 57.2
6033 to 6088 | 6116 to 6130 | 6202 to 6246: 0.17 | 57.5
